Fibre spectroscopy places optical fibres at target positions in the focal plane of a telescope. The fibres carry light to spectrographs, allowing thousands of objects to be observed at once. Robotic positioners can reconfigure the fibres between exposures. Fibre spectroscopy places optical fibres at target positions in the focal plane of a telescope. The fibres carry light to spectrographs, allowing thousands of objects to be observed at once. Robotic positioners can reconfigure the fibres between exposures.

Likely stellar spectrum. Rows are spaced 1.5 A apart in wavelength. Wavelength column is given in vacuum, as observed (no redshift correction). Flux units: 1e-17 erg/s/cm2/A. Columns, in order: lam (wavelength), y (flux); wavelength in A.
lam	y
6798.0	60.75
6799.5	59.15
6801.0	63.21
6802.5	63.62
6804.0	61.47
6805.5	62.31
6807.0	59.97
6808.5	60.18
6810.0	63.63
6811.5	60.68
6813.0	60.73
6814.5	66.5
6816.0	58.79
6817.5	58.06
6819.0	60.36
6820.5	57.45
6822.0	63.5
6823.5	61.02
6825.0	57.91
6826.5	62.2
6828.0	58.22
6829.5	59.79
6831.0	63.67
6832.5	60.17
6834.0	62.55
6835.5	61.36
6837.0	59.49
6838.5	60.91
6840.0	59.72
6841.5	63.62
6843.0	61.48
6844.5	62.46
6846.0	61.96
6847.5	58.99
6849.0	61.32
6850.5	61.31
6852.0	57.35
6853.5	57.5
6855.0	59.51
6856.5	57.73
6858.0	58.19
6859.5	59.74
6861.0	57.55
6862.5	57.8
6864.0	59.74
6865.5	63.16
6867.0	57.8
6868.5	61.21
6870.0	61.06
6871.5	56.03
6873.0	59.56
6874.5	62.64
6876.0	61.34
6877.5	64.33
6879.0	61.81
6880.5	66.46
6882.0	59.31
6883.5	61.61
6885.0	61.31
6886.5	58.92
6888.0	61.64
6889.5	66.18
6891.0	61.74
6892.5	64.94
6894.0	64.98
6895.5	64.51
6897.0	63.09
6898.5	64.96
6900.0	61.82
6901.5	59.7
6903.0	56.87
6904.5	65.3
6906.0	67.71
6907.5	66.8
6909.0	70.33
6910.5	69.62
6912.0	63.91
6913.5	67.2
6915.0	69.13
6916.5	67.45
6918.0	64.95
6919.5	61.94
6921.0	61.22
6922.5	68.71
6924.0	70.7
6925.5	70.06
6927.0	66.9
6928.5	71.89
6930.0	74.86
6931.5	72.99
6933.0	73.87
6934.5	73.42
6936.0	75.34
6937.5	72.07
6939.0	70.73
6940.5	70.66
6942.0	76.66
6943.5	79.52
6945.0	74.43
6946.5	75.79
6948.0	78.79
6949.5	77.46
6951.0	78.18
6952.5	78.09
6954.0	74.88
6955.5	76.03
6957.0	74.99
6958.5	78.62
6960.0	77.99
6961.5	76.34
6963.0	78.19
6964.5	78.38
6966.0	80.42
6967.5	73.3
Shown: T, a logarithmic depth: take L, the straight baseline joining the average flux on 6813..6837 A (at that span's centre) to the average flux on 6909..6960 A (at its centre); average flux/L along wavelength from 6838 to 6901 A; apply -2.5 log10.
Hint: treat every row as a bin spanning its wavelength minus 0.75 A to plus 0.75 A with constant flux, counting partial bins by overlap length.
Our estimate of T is 0.073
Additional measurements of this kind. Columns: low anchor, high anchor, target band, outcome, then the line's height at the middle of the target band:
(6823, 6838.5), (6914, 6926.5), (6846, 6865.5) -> 0.057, 62.4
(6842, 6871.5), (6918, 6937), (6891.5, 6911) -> 0.027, 66.2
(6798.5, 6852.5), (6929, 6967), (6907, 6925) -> 0.080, 72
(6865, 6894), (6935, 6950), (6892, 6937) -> 0.031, 69.1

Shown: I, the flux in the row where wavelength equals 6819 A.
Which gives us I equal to 60.36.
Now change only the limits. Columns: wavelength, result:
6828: 58.22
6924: 70.7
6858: 58.19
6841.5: 63.62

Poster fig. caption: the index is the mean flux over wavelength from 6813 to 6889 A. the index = 60.5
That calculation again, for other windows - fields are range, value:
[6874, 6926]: 64.4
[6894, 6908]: 63.4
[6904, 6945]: 69.9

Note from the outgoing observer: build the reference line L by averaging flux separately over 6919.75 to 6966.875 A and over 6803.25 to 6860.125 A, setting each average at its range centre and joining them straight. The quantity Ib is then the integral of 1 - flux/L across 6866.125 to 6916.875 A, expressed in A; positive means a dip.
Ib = 3.52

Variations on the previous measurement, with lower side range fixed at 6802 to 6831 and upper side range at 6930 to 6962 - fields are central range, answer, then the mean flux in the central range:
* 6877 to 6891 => 1.3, 62.3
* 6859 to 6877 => 1.9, 59.9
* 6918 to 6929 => 0.9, 67.1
